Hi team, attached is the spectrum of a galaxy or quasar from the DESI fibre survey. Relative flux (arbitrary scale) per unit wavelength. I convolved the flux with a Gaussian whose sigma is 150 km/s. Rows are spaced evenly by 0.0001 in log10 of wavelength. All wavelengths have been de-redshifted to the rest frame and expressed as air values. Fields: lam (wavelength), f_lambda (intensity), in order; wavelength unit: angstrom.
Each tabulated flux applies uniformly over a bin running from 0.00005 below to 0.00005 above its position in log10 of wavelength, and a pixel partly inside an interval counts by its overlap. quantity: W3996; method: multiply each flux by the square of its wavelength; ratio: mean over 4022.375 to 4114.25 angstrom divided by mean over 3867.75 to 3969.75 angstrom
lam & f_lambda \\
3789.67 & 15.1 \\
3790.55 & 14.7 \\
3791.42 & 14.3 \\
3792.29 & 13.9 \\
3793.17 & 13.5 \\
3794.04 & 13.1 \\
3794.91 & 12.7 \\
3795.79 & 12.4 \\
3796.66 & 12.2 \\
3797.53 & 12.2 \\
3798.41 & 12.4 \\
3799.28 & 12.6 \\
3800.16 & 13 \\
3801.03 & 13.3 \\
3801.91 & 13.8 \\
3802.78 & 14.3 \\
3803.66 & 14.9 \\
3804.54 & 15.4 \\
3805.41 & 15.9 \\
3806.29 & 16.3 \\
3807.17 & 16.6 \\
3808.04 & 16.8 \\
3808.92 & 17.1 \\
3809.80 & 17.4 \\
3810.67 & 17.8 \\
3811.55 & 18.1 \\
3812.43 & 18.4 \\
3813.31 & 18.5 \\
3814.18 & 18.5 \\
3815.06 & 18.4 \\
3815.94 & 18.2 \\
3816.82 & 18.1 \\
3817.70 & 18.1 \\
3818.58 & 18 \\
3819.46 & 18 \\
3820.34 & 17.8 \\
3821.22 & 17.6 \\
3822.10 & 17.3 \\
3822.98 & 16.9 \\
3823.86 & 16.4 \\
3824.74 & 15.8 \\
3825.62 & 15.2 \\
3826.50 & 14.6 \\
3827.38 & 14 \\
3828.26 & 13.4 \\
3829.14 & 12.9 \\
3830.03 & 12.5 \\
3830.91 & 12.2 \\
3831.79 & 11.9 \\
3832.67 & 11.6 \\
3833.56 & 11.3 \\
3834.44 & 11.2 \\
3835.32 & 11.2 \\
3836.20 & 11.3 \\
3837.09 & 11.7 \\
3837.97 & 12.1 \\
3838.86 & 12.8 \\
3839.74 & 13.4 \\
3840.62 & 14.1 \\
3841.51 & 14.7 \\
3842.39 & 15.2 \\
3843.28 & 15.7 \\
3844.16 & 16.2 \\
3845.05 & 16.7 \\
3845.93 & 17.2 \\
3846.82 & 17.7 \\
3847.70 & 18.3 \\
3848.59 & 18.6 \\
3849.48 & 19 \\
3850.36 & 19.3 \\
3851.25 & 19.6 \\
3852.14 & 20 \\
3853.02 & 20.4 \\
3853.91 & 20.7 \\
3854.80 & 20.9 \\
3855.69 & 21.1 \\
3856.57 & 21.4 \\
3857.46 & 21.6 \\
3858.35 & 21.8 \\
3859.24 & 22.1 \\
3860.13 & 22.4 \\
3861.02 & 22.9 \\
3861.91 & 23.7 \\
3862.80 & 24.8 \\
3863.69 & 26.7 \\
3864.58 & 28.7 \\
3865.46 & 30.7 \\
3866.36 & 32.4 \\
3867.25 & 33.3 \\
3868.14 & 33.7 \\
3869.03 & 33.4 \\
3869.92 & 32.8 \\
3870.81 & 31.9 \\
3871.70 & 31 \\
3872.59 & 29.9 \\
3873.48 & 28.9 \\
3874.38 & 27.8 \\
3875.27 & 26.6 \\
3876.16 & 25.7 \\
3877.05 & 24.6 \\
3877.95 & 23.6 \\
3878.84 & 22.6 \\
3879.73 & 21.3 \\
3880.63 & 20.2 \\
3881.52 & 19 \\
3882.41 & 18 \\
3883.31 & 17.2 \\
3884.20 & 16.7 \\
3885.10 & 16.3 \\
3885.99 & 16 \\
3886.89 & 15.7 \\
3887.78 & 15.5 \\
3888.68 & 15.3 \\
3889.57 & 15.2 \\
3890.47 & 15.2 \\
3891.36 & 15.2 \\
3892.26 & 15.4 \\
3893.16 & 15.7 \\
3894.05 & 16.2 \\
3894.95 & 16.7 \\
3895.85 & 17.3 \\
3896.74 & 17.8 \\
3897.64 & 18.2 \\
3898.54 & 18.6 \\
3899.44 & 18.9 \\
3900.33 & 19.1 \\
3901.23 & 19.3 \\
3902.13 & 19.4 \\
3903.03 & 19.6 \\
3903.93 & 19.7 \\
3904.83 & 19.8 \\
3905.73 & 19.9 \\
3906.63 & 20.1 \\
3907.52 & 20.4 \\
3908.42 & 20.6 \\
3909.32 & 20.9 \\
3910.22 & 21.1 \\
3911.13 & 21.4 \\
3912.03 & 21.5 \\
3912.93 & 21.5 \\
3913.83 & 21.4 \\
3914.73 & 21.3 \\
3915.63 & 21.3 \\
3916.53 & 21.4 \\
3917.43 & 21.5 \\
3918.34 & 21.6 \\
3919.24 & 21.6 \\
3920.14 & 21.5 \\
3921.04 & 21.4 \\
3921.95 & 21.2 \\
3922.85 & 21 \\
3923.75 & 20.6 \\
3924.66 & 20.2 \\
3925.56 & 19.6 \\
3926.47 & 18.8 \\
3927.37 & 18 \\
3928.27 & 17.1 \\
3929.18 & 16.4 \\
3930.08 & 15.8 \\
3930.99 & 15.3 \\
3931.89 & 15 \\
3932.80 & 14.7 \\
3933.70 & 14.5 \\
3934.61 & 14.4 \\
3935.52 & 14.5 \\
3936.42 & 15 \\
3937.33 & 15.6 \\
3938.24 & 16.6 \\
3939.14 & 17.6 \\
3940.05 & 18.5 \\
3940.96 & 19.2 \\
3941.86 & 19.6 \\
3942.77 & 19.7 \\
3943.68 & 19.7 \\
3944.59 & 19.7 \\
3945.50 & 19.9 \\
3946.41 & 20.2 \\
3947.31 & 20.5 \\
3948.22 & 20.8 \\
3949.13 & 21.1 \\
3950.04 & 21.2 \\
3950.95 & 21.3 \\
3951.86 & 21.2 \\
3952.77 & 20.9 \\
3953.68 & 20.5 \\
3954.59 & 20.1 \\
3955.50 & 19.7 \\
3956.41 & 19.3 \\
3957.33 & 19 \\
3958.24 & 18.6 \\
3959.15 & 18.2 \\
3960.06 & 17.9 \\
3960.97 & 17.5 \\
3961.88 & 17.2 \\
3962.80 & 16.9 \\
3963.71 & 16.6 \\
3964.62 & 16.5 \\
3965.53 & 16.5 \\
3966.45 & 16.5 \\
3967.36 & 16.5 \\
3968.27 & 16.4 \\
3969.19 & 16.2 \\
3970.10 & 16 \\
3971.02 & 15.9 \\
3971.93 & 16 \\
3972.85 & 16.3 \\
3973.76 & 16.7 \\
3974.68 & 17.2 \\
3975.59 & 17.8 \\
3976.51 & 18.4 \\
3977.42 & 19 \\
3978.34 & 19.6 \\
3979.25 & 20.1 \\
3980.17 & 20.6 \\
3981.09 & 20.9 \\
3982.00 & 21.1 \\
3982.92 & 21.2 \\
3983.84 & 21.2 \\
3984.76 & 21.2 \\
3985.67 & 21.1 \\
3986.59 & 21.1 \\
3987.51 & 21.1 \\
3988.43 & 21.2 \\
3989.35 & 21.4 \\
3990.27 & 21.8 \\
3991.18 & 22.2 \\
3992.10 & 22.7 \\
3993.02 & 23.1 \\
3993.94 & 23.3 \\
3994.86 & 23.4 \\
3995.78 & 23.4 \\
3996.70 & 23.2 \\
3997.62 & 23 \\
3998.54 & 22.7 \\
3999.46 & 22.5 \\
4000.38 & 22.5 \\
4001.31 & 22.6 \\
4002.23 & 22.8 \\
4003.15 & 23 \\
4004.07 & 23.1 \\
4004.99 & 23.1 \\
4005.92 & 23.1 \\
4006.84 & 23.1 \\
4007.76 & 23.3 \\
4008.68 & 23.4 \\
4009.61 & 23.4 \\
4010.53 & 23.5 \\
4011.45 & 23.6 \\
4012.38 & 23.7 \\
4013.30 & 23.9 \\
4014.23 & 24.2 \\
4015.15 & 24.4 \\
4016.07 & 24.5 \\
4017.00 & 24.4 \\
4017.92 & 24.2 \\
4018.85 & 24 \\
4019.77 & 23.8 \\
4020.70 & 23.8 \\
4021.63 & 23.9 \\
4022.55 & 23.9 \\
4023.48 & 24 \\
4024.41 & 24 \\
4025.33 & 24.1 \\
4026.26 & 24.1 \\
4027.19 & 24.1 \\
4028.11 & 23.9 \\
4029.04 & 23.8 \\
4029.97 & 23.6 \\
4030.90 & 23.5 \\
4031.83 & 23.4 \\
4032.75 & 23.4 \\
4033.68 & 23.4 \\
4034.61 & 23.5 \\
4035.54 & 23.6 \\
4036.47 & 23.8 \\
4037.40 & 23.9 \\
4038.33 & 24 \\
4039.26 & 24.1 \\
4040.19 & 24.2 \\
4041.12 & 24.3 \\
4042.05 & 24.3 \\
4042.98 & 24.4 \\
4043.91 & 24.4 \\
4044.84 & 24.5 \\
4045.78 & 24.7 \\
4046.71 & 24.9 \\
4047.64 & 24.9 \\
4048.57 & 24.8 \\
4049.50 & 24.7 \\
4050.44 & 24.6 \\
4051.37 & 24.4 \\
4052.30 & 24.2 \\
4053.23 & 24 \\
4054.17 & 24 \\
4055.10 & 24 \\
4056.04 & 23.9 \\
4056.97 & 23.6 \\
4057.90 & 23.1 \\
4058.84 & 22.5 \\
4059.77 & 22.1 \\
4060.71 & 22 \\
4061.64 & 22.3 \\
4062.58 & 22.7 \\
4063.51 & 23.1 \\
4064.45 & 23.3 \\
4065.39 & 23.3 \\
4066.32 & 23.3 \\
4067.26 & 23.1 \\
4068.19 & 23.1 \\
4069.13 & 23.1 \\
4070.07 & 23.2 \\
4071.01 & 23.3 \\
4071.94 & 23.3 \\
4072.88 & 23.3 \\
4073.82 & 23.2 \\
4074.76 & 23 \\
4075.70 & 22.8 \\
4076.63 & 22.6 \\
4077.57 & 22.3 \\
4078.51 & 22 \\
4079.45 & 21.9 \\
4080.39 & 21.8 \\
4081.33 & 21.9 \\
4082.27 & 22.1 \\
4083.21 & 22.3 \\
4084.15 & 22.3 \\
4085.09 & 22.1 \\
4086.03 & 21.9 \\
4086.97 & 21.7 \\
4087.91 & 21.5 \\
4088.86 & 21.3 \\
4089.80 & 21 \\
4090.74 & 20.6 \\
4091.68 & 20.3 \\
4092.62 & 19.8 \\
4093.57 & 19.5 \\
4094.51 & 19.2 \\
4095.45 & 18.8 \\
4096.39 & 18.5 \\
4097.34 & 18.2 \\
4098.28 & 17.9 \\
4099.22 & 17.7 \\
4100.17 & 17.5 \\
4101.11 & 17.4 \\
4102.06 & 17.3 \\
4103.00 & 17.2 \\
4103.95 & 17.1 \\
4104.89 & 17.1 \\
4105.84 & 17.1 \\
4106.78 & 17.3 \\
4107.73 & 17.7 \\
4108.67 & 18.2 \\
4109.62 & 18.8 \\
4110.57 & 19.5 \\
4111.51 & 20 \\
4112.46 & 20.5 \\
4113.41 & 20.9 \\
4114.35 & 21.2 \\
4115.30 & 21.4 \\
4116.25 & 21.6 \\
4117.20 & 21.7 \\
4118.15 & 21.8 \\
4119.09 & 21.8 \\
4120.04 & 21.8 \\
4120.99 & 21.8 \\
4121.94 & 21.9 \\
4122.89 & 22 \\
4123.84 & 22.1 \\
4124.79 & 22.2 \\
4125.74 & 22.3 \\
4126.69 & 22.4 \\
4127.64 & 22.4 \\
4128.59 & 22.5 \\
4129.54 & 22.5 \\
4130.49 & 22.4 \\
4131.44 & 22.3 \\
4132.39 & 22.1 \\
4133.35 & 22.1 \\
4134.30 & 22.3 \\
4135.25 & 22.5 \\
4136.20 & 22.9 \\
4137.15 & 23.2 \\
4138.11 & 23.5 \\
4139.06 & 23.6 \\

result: 1.2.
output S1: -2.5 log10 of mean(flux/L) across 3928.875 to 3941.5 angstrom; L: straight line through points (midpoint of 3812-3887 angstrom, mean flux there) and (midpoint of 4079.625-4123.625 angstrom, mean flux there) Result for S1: 0.23 mag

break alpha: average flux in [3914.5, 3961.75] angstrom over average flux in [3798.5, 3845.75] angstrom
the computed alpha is 1.25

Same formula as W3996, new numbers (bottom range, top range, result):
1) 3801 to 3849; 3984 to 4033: 1.64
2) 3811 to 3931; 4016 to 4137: 1.26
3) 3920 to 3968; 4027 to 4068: 1.36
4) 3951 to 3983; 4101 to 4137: 1.23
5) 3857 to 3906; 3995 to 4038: 1.15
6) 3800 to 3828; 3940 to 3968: 1.23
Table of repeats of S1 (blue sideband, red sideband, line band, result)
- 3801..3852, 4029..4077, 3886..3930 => -0.03 mag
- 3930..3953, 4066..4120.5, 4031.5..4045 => -0.21 mag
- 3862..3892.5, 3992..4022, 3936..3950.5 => 0.23 mag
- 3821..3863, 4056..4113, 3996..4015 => -0.19 mag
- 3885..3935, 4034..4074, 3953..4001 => 0.07 mag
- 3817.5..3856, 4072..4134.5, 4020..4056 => -0.23 mag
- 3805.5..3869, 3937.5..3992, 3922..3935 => 0.09 mag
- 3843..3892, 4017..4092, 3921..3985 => 0.23 mag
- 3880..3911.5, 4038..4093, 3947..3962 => 0.00 mag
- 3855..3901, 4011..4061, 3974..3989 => 0.16 mag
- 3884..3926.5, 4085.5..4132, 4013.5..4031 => -0.21 mag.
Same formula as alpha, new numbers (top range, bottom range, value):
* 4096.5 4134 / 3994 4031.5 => 0.86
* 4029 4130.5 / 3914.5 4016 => 1.10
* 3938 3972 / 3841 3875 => 0.79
